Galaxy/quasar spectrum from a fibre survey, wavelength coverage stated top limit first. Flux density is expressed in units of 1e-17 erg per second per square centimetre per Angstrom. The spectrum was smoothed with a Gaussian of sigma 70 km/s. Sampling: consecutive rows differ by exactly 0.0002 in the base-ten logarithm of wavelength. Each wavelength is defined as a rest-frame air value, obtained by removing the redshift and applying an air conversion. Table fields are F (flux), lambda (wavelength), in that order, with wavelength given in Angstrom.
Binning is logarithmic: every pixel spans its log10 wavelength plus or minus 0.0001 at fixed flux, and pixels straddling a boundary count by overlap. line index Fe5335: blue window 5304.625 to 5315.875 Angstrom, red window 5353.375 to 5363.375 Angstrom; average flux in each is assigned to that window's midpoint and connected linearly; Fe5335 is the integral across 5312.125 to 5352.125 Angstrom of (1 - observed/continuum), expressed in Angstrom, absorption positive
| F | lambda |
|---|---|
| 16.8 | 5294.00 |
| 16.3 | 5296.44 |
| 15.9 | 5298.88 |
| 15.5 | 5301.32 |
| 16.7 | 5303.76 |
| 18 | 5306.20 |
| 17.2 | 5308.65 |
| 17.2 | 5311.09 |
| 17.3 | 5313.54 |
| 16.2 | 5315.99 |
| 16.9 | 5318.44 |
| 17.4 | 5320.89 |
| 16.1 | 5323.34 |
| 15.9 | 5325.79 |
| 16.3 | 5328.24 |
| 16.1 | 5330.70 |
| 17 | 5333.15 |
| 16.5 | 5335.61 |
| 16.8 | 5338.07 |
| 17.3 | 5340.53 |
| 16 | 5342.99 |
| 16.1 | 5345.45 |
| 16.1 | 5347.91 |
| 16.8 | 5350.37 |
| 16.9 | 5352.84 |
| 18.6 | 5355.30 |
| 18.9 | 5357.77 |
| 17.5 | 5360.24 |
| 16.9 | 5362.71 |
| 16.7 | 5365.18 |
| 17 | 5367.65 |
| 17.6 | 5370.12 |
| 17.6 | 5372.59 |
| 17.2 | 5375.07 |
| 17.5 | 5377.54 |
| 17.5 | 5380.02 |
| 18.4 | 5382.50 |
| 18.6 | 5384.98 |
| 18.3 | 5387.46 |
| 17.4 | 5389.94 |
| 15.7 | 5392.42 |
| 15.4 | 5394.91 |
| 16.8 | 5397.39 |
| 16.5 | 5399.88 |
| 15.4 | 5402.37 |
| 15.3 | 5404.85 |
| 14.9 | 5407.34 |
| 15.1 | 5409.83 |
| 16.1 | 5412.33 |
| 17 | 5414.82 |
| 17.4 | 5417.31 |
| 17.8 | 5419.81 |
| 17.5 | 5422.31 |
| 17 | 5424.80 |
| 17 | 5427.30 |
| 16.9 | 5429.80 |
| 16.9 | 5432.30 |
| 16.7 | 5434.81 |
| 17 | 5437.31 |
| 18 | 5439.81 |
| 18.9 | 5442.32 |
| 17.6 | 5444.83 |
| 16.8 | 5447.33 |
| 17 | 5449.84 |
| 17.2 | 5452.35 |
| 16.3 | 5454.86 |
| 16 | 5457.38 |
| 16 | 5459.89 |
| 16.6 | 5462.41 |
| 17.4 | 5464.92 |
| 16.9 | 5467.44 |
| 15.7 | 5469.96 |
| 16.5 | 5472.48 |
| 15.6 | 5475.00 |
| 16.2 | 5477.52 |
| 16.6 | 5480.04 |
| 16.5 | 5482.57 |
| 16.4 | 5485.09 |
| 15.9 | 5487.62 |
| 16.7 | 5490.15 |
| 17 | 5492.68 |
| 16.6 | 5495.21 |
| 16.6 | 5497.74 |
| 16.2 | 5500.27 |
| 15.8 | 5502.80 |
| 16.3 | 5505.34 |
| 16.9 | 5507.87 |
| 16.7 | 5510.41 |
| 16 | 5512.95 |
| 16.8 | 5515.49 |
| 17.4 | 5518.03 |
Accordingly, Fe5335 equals 2.34 Angstrom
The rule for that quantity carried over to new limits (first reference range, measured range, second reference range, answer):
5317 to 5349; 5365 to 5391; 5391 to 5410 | -2.8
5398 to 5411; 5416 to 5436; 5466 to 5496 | -1.8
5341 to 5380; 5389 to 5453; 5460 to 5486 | 0.1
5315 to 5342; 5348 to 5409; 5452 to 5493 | -1.8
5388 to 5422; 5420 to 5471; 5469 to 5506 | -2.2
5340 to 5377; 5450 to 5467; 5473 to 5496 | -0.1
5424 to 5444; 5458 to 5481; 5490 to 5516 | 0.7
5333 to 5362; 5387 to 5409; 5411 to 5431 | 1.3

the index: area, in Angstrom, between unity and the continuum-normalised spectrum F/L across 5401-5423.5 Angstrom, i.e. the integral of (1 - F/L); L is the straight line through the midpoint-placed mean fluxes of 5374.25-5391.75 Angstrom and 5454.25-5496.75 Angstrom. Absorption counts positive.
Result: 1.4 Angstrom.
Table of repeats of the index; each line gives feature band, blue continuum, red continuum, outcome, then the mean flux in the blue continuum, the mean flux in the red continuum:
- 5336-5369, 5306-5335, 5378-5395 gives 0.1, 16.7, 17.5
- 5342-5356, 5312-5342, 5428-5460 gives 0.0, 16.6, 17.1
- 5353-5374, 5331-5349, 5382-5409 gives -1.3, 16.5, 16.5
